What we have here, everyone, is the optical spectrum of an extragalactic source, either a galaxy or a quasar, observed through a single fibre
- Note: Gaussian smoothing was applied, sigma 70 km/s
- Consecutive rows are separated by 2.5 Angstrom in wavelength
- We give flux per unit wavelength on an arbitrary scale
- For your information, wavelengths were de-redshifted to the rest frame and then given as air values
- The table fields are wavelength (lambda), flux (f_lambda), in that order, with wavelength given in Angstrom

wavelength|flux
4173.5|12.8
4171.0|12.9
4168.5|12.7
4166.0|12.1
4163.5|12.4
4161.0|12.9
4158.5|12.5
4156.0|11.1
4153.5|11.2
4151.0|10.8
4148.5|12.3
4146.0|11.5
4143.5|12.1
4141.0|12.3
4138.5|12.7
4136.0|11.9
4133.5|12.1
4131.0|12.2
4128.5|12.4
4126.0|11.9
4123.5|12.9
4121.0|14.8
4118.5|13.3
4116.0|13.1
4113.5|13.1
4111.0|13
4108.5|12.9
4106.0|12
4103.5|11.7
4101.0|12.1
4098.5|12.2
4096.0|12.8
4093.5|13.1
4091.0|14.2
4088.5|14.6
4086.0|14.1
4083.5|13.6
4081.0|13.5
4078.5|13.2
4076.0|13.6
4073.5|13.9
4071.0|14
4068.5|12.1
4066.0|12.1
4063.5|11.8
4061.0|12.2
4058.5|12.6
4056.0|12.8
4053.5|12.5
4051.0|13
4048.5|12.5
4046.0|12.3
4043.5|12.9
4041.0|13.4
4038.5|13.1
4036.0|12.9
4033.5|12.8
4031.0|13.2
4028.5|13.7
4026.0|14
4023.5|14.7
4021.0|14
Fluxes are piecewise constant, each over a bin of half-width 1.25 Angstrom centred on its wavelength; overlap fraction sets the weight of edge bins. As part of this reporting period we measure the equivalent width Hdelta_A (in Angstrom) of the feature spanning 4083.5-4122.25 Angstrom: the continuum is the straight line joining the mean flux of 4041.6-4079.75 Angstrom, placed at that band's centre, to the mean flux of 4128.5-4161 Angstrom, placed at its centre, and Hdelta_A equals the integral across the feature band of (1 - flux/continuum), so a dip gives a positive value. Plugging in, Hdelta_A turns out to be -2.5 Angstrom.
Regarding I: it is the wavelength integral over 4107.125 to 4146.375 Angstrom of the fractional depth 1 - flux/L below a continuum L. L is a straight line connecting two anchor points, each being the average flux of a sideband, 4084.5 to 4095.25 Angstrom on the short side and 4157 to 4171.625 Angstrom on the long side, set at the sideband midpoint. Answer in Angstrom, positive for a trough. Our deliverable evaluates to 1.74 Angstrom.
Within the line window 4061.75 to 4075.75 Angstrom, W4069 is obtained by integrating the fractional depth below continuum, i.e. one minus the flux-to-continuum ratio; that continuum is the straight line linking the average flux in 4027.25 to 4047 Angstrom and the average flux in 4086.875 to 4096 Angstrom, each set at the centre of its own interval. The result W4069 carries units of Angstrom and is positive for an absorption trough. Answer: 0.7 Angstrom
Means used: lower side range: 13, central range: 12.8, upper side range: 13.8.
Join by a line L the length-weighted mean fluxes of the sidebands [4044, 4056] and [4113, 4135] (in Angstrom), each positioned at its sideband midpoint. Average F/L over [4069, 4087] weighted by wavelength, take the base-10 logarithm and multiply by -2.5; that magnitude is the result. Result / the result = -0.076 mag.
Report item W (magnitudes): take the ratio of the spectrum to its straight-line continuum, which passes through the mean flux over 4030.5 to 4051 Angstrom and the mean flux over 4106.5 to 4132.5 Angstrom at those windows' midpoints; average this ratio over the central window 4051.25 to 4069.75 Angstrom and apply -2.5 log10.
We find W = 0.05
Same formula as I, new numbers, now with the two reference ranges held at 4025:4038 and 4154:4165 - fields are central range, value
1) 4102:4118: -0.08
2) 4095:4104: 0.33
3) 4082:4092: -1.02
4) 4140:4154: 0.63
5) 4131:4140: 0.10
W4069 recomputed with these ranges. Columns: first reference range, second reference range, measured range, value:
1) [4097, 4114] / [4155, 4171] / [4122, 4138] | 0.1 Angstrom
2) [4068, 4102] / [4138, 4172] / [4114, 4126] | -0.6 Angstrom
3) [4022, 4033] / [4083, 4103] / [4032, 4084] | 2.6 Angstrom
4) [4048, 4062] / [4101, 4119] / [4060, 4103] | -1.6 Angstrom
